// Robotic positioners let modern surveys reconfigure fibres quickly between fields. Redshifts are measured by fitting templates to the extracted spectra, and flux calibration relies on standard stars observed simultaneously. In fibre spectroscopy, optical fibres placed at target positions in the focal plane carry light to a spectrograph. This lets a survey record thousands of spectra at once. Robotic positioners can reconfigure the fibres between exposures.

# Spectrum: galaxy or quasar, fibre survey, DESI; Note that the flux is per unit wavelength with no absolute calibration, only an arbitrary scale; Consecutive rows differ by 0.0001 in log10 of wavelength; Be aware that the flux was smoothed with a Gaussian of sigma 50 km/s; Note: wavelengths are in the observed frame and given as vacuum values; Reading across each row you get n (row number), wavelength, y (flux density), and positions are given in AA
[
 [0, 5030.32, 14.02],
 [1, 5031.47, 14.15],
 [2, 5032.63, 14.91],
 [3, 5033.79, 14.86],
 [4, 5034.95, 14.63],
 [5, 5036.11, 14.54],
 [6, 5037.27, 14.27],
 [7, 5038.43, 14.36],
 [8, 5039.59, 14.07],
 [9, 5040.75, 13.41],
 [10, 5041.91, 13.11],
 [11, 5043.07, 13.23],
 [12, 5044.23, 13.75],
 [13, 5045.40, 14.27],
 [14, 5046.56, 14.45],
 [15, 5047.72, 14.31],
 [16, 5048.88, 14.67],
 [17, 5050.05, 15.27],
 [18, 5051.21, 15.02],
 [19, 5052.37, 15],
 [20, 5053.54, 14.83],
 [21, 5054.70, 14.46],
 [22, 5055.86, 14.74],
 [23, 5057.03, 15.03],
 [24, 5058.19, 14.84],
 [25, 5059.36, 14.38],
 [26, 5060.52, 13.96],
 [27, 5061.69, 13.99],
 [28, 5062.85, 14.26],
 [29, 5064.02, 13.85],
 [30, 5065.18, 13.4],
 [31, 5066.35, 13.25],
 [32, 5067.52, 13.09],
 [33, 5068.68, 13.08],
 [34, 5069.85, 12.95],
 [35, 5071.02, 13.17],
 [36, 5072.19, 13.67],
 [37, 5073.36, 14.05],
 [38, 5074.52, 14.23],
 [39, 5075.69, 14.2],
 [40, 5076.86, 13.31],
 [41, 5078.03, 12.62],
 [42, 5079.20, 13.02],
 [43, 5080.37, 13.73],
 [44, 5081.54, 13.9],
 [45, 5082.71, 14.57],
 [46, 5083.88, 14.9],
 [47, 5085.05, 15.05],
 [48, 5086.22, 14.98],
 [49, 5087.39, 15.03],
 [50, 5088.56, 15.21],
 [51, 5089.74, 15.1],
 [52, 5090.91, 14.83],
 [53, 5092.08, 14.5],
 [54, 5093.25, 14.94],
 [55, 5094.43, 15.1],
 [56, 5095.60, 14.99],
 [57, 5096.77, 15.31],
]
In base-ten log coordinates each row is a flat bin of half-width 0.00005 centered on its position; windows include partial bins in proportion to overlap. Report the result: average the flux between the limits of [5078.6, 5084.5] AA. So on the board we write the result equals 14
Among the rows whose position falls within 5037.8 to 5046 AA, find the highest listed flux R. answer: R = 14.36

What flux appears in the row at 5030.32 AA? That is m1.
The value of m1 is 14.02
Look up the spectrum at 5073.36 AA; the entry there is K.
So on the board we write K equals 14.05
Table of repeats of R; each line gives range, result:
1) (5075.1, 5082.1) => 14.2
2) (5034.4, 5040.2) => 14.63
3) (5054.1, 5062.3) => 15.03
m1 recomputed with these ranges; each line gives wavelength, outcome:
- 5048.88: 14.67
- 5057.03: 15.03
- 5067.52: 13.09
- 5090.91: 14.83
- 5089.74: 15.1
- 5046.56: 14.45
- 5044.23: 13.75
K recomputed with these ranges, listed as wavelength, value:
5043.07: 13.23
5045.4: 14.27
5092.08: 14.5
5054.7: 14.46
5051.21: 15.02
